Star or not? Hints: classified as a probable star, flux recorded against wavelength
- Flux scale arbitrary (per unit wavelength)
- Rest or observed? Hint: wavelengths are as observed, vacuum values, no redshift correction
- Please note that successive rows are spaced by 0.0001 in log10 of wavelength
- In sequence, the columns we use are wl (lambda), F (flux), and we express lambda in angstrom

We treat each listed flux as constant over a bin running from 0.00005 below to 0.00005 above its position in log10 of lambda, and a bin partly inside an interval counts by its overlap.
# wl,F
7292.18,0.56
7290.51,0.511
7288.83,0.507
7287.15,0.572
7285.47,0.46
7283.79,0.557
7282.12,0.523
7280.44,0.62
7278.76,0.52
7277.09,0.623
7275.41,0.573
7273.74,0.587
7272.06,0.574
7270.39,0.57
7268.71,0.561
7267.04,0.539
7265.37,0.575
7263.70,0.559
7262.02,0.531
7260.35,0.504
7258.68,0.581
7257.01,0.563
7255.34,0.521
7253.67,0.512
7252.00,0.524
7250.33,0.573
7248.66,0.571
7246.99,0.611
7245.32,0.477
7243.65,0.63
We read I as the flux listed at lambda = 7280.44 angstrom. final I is 0.62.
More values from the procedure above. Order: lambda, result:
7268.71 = 0.561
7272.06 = 0.574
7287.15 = 0.572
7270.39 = 0.57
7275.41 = 0.573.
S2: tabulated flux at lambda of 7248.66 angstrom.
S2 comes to 0.571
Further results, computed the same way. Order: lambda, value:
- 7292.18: 0.56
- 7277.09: 0.623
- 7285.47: 0.46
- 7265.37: 0.575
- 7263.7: 0.559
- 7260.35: 0.504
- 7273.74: 0.587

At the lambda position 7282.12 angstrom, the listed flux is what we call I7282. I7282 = 0.523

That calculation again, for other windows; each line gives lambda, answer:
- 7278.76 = 0.52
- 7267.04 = 0.539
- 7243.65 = 0.63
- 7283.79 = 0.557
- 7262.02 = 0.531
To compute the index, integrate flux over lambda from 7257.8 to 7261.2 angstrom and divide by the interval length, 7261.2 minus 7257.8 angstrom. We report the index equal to 0.543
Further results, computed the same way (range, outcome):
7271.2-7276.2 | 0.578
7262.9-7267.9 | 0.559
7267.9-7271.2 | 0.564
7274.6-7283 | 0.572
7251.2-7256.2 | 0.519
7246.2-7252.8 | 0.57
